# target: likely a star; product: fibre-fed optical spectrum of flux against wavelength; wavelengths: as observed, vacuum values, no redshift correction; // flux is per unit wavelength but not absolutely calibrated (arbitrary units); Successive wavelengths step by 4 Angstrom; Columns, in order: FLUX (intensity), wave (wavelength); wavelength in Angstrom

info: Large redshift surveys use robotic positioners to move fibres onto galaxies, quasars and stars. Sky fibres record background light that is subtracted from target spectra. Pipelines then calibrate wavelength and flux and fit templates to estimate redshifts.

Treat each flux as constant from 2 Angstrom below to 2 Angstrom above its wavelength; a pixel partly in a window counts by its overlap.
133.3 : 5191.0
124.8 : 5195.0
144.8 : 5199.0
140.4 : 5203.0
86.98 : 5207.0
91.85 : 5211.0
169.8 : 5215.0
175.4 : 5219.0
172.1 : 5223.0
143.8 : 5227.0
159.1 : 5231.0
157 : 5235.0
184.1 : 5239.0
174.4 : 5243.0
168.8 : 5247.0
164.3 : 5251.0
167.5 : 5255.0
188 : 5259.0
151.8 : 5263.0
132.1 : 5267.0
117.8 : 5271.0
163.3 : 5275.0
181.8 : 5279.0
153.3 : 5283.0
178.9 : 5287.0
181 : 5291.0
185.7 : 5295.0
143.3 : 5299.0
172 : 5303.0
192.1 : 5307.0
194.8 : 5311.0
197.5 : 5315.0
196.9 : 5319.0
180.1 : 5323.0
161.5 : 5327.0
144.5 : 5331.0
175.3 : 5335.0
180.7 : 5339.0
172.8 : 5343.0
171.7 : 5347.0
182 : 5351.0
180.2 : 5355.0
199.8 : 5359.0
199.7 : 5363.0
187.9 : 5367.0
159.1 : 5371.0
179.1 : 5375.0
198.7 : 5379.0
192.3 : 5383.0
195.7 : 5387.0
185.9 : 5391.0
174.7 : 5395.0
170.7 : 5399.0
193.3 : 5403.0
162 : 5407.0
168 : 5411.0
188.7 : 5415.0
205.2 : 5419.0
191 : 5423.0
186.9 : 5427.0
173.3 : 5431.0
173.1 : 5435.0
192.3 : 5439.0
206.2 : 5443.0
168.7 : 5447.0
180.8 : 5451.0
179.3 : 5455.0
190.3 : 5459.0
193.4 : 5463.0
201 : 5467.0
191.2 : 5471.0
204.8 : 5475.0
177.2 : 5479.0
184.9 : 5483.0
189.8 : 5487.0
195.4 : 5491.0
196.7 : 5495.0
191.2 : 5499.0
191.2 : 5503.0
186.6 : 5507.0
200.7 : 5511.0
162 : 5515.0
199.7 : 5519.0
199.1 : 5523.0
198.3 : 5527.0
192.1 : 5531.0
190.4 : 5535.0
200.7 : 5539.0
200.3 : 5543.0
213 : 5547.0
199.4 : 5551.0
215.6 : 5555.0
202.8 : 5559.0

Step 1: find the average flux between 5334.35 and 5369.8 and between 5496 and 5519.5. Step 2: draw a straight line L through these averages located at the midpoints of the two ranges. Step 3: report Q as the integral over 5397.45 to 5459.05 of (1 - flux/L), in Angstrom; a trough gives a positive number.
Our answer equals 0.9 Angstrom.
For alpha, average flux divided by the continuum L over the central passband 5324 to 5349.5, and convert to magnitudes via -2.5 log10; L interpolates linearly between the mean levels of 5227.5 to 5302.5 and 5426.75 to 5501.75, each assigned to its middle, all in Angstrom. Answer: 0.03 mag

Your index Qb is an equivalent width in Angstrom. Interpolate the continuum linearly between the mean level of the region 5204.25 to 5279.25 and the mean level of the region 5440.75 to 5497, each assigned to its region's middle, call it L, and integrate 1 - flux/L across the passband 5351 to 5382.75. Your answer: -2.3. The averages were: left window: 154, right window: 190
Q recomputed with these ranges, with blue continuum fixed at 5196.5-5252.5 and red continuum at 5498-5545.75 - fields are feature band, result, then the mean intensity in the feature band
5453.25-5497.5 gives -1.1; 191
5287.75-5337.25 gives -3.9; 177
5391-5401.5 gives 0.0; 176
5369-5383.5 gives -0.7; 181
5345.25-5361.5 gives -1.4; 184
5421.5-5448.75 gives -0.5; 185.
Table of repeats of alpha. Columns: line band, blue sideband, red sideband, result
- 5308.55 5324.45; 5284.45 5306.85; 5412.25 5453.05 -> -0.10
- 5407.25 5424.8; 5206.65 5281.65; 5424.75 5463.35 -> -0.03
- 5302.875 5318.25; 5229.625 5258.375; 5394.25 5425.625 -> -0.10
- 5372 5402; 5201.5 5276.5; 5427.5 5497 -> -0.05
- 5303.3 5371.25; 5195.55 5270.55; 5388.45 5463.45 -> -0.08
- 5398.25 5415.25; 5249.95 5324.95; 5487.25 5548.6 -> 0.04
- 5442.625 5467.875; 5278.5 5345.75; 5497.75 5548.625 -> 0.01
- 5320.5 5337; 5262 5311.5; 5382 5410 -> 0.03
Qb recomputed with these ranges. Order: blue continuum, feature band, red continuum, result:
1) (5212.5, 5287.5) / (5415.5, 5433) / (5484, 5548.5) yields -0.6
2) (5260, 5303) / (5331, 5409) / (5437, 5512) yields -3.2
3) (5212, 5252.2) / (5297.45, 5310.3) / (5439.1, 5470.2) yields 0.0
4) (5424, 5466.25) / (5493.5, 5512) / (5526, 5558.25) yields 0.2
